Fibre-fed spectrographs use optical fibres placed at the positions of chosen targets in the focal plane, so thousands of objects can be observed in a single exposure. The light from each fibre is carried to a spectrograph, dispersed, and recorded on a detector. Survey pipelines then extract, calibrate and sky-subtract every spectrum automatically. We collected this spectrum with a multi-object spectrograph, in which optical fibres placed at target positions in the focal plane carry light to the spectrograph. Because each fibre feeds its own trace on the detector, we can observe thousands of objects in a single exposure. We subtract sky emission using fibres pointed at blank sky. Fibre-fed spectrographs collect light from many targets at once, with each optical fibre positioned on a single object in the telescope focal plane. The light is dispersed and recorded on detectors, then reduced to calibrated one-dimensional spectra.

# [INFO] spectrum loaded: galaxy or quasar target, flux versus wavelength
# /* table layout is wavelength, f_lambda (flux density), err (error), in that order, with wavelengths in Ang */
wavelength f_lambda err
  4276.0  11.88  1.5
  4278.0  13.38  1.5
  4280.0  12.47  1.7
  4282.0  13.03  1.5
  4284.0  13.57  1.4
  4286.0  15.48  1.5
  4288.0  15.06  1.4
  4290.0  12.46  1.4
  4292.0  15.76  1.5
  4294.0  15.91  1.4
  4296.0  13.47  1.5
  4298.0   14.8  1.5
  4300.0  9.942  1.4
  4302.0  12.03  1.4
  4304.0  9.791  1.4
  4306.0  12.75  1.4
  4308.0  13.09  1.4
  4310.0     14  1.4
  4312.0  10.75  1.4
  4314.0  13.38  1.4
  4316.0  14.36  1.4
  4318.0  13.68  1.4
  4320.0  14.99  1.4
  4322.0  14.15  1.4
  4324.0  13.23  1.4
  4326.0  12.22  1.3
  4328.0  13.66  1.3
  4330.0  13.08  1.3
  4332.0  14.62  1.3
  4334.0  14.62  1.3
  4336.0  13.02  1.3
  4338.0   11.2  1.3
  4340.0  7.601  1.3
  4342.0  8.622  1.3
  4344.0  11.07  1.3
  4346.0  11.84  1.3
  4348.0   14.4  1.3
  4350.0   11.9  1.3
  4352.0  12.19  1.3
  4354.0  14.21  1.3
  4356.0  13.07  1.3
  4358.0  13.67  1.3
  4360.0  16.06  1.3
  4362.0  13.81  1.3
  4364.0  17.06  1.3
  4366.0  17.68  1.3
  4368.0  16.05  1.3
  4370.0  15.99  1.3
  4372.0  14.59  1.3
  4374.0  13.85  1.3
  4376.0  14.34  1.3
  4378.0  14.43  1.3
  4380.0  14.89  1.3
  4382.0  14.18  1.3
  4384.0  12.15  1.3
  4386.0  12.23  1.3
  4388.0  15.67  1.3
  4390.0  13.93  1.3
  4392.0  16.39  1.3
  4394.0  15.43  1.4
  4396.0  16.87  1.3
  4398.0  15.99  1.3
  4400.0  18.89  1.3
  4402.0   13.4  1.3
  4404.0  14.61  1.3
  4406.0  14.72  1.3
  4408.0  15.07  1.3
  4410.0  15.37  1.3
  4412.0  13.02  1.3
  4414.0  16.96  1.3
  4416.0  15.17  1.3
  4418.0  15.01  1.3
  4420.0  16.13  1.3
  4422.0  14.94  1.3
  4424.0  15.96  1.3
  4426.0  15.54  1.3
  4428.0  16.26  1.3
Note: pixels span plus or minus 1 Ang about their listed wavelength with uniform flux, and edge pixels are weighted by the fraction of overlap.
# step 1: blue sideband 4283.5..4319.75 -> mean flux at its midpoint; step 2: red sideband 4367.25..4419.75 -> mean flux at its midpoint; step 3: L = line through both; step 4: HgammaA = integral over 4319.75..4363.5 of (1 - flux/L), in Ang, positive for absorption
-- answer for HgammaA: 3.70 Ang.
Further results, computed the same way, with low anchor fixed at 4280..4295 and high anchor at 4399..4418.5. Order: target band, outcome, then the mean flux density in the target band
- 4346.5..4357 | 1.2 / 13.1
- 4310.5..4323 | 0.8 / 13.6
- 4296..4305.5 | 1.7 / 11.9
